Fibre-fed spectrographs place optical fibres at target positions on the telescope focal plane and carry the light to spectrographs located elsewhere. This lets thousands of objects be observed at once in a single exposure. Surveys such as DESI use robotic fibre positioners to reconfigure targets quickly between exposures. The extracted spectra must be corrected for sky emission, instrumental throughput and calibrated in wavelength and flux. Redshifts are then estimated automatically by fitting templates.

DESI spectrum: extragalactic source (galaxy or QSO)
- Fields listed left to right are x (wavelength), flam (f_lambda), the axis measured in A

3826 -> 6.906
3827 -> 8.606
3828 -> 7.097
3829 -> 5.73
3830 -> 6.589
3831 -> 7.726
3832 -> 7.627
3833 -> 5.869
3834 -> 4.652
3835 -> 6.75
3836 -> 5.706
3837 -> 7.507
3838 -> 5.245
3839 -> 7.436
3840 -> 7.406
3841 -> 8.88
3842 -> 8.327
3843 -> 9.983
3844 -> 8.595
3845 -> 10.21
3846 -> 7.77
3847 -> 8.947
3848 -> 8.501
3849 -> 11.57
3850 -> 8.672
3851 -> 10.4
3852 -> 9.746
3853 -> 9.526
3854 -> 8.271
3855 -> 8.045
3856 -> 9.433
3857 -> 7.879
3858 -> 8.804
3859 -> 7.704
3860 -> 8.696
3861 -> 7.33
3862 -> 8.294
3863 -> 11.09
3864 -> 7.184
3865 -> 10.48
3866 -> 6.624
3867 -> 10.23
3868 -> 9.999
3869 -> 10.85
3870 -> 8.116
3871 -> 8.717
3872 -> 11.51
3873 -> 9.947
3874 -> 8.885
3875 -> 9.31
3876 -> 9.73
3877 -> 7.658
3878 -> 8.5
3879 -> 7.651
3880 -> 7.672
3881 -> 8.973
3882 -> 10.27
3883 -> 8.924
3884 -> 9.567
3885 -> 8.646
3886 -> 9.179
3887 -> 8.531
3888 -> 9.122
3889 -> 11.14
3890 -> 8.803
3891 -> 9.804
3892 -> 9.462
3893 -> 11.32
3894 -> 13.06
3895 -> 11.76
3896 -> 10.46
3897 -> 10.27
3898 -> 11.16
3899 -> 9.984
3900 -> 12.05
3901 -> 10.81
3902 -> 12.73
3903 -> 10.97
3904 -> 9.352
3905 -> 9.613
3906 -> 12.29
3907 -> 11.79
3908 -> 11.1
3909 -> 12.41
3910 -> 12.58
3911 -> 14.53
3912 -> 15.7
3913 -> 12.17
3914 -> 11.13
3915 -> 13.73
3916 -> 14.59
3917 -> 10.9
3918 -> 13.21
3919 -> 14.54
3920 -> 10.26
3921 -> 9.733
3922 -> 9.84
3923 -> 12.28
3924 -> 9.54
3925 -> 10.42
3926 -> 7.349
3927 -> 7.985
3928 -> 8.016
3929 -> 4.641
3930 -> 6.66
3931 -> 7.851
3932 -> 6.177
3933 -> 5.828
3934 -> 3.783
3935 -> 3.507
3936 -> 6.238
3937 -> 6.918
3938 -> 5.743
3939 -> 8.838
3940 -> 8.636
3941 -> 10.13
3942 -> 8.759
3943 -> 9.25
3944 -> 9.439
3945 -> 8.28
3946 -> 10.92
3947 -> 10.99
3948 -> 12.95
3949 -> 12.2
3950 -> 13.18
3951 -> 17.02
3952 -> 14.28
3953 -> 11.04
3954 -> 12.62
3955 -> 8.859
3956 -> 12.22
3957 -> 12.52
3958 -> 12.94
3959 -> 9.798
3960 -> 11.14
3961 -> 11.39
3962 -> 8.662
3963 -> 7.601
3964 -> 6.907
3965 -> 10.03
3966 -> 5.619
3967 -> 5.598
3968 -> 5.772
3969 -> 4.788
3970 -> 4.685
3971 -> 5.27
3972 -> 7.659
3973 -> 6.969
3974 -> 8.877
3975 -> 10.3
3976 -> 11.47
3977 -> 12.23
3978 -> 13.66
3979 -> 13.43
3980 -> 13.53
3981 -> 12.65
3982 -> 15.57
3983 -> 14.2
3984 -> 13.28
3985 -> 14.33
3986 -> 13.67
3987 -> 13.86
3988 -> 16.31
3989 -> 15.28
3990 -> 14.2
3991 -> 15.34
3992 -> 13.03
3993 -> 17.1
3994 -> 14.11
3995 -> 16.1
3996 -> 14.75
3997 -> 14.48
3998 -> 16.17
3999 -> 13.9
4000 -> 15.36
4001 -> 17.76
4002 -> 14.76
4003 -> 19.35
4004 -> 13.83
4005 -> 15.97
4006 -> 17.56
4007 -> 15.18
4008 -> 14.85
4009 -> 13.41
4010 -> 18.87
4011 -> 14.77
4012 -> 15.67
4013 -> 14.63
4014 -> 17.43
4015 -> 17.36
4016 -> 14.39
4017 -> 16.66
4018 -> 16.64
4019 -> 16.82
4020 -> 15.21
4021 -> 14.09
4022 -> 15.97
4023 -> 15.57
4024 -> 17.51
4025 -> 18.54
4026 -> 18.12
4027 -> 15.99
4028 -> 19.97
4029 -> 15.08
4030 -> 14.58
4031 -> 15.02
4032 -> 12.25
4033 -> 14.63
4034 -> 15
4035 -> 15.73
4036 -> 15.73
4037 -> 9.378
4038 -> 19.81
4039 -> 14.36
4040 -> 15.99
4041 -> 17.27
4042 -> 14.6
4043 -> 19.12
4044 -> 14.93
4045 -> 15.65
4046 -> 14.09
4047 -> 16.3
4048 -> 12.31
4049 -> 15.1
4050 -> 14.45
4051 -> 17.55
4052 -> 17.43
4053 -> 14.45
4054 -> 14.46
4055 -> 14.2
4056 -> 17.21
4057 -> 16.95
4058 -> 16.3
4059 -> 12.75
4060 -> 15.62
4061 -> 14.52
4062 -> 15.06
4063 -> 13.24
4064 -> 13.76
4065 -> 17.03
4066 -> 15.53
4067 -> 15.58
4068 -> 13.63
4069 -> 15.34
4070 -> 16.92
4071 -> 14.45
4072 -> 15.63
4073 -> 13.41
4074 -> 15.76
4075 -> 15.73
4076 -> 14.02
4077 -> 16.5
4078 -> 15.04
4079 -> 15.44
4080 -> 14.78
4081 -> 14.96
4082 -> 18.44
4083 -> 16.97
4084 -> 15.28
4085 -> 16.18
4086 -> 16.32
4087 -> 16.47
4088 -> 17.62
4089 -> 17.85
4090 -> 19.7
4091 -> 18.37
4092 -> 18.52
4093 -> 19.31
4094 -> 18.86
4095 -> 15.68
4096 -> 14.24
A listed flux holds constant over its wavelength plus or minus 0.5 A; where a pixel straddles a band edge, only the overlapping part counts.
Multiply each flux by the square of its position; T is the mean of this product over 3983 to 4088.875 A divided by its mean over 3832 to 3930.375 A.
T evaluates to 1.7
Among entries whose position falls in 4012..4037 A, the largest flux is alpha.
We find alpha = 19.97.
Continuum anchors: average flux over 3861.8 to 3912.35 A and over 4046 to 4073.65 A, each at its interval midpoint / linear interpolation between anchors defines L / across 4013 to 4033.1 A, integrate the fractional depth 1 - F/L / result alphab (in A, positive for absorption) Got -2.87 A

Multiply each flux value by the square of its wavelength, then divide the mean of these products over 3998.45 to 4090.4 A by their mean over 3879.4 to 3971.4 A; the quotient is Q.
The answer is 1.7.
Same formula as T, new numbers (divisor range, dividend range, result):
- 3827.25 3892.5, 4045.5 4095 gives 2.05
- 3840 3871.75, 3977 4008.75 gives 1.78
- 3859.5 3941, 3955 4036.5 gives 1.47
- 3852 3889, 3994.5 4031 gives 1.92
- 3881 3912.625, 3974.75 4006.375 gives 1.41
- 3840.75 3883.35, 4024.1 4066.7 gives 1.88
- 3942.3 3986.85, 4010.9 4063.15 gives 1.52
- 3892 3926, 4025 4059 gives 1.43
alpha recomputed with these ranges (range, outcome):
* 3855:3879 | 11.51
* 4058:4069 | 17.03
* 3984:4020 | 19.35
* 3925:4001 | 17.76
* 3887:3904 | 13.06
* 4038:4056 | 19.81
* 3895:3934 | 15.7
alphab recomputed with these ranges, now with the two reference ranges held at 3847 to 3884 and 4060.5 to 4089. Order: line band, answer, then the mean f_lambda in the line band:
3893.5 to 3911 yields -2.1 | 11.4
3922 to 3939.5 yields 6.0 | 7.24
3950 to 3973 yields 4.9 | 9.41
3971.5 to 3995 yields -0.8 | 13.2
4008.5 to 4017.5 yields -1.5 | 15.9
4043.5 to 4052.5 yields -0.4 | 15.3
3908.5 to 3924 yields -2.6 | 12.4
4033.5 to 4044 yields -0.9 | 15.7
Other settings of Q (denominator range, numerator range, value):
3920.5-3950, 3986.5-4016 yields 1.90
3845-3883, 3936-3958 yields 1.23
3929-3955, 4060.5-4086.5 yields 1.79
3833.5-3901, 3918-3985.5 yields 1.12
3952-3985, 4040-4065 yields 1.57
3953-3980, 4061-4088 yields 1.74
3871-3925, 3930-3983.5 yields 0.92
